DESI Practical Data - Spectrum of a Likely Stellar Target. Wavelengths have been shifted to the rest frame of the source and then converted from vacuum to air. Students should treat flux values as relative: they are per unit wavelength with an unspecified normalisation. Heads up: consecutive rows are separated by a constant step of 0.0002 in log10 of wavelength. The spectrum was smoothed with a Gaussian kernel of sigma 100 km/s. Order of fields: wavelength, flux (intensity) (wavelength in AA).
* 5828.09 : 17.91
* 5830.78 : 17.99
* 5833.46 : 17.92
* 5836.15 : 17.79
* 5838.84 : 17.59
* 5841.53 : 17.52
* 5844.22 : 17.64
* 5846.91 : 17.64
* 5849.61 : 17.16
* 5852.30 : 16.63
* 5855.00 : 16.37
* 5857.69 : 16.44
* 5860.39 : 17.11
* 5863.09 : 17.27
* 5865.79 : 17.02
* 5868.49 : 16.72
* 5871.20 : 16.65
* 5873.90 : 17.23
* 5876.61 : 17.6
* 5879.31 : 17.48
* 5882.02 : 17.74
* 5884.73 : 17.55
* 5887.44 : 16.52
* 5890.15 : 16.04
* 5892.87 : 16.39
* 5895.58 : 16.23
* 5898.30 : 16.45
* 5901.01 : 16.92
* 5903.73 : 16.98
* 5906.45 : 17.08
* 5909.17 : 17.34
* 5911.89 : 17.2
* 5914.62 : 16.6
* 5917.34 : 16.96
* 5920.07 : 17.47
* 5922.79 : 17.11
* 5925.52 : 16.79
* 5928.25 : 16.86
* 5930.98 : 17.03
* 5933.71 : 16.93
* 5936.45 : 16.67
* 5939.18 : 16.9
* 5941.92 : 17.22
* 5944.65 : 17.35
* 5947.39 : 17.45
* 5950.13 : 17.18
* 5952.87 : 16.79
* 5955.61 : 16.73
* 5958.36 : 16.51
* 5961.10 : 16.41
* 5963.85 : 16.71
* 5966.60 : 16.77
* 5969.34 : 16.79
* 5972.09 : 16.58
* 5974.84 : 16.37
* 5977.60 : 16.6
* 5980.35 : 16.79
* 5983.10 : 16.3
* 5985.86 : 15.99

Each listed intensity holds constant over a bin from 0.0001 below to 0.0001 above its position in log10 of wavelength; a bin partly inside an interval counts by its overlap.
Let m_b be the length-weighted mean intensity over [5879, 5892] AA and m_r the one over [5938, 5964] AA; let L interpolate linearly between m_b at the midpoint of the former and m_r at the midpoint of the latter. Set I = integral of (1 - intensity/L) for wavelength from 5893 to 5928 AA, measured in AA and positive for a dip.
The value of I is 0.14 AA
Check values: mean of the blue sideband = 17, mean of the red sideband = 16.9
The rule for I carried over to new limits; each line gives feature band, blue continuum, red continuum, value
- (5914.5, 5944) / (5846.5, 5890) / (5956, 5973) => -0.4 AA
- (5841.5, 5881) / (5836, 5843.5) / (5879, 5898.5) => 0.3 AA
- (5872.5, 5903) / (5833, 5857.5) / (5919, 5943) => 0.4 AA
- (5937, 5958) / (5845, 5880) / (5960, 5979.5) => -0.4 AA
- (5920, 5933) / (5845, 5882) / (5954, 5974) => -0.2 AA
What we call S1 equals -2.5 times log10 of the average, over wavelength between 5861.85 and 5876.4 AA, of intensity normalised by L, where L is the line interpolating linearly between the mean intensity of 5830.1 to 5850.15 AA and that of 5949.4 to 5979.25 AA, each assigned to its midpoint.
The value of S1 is 0.026 mag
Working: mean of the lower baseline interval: 17.7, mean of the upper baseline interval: 16.7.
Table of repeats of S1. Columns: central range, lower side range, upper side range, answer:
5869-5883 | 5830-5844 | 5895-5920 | 0.000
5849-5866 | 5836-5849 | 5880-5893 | 0.033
